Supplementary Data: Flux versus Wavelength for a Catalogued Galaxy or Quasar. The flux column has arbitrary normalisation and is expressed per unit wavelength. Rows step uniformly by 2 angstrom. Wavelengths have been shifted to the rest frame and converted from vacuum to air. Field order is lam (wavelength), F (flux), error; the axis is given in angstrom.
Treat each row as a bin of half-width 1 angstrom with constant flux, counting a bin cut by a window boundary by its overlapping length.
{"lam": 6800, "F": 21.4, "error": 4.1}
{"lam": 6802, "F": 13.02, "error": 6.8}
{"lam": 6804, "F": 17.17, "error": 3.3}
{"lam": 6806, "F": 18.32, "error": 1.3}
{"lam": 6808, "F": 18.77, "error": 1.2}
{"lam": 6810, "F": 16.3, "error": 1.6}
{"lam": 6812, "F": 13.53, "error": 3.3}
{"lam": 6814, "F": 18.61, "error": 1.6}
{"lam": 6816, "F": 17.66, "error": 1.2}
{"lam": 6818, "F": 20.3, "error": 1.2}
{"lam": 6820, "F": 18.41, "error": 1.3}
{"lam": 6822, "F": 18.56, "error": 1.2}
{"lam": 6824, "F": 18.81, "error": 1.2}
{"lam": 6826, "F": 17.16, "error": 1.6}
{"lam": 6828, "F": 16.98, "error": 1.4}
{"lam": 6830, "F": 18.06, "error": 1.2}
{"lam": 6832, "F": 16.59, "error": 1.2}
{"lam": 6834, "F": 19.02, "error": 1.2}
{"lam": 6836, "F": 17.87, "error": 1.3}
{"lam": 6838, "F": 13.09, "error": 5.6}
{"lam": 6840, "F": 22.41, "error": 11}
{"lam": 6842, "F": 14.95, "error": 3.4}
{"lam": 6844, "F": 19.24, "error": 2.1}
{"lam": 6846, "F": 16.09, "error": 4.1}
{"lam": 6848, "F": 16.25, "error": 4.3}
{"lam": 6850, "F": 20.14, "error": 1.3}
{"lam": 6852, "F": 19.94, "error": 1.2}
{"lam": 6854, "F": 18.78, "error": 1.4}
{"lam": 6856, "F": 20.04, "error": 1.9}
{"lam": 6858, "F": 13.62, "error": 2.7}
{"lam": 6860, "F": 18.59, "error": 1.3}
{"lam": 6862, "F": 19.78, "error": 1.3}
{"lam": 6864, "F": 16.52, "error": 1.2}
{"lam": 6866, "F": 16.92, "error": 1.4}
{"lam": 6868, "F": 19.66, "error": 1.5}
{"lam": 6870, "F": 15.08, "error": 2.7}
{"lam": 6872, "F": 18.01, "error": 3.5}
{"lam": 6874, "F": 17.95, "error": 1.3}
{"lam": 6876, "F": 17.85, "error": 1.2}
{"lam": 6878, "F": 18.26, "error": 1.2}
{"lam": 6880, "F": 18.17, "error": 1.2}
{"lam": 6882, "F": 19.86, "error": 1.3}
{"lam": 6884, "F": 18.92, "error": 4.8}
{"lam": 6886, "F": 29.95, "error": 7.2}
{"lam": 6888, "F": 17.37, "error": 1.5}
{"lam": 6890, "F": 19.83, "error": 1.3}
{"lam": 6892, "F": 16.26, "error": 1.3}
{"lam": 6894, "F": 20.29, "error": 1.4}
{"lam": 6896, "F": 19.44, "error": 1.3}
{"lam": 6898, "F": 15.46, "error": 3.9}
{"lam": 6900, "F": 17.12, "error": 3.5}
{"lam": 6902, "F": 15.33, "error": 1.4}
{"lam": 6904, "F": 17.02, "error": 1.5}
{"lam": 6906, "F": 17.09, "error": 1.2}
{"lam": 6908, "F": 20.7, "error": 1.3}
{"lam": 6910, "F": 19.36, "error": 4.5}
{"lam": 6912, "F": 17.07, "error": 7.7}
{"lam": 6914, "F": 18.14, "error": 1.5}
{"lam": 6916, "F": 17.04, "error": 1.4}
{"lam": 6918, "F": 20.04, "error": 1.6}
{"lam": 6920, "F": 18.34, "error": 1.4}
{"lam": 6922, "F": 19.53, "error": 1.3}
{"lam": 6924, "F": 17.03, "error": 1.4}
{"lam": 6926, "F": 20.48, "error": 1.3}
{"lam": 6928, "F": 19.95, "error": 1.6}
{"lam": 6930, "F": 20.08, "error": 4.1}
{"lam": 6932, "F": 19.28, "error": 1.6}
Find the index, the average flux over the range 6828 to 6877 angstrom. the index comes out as 17.8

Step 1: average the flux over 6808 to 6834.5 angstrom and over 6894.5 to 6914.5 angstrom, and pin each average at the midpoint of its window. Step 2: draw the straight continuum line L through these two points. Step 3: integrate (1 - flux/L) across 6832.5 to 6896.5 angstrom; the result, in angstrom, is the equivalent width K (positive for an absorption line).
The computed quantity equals -2.54 angstrom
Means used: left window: 17.7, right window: 17.7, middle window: 18.4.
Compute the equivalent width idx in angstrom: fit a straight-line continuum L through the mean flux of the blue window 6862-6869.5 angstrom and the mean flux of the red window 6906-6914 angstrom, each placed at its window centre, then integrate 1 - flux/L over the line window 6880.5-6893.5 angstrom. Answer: -1.5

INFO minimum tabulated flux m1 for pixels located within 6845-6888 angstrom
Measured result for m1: 13.62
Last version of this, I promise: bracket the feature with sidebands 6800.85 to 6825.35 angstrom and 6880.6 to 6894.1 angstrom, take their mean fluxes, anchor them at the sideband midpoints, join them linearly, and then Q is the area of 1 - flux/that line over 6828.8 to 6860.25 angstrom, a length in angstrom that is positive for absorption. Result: 1.5 angstrom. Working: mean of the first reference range 17.5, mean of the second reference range 20.3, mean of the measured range 17.8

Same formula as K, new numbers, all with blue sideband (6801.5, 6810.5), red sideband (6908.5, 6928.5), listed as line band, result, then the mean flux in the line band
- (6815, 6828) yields -0.9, 18.4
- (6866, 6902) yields -0.9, 18.6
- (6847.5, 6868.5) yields -0.5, 18.2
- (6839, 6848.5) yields -0.2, 17.9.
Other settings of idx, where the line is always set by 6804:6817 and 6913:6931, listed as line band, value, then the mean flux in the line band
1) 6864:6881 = 0.5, 17.7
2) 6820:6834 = -0.3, 17.8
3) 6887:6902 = 0.6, 17.8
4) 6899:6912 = 0.7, 17.7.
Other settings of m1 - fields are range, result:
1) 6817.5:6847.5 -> 13.09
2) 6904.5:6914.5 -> 17.07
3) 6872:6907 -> 15.33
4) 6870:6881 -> 15.08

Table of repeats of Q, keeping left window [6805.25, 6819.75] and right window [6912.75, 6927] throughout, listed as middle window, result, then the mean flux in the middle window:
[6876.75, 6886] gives -0.9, 20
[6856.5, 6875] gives 0.7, 17.4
